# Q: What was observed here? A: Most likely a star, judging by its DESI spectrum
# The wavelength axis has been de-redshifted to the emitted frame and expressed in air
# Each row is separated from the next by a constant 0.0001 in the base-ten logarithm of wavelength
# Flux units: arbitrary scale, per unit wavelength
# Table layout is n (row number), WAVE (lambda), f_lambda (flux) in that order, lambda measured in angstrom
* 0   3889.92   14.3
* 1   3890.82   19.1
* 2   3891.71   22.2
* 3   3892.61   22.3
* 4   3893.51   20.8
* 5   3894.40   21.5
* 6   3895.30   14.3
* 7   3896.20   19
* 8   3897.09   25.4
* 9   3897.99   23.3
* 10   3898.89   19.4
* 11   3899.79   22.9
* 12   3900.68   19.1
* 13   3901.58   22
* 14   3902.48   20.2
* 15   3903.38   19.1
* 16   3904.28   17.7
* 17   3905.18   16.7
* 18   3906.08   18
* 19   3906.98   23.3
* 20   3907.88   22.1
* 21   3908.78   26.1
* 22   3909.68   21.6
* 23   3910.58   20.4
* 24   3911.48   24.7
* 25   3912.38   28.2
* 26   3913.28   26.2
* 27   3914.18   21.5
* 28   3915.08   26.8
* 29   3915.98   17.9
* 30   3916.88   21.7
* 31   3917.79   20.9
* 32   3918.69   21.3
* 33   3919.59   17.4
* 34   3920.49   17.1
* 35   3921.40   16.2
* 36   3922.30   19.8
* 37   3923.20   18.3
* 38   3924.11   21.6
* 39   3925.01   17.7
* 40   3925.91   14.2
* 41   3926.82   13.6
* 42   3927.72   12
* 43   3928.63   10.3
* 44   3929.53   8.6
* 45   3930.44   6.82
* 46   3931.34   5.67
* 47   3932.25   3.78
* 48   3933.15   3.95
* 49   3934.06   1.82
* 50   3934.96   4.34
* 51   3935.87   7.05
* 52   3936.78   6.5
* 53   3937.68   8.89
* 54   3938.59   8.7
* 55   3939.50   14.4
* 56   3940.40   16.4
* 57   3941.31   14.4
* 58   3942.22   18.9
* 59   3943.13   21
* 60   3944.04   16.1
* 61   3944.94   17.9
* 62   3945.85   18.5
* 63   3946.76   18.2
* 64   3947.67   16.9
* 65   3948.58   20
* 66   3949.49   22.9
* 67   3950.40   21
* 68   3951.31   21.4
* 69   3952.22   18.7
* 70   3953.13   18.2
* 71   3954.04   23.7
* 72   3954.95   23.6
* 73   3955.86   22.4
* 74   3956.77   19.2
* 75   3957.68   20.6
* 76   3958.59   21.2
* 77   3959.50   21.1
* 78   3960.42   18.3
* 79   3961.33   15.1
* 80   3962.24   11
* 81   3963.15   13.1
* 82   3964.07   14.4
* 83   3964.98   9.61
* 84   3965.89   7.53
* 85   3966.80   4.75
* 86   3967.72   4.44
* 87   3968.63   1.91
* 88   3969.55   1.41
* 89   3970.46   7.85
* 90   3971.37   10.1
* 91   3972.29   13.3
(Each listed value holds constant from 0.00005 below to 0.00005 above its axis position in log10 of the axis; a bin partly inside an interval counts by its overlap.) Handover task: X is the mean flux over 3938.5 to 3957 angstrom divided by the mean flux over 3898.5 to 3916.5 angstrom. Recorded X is 0.9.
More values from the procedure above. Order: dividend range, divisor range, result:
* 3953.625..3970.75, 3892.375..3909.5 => 0.67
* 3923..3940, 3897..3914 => 0.45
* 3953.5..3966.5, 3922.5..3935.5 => 1.65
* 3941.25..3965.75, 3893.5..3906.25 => 0.92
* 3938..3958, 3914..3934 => 1.25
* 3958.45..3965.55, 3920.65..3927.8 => 0.89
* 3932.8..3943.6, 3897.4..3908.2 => 0.52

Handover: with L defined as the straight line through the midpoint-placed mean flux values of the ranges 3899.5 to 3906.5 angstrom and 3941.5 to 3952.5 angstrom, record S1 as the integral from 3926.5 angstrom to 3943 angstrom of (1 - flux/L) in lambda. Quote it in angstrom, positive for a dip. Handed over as 8.4 angstrom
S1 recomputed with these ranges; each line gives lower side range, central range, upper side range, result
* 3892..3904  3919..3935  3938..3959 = 6.2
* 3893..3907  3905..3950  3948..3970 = 4.4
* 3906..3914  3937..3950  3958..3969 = -0.3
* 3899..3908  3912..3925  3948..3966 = -0.9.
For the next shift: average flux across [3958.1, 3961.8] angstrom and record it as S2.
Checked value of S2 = 18.9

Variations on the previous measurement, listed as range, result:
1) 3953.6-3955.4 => 23.7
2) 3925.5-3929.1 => 12.5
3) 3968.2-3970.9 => 3.71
